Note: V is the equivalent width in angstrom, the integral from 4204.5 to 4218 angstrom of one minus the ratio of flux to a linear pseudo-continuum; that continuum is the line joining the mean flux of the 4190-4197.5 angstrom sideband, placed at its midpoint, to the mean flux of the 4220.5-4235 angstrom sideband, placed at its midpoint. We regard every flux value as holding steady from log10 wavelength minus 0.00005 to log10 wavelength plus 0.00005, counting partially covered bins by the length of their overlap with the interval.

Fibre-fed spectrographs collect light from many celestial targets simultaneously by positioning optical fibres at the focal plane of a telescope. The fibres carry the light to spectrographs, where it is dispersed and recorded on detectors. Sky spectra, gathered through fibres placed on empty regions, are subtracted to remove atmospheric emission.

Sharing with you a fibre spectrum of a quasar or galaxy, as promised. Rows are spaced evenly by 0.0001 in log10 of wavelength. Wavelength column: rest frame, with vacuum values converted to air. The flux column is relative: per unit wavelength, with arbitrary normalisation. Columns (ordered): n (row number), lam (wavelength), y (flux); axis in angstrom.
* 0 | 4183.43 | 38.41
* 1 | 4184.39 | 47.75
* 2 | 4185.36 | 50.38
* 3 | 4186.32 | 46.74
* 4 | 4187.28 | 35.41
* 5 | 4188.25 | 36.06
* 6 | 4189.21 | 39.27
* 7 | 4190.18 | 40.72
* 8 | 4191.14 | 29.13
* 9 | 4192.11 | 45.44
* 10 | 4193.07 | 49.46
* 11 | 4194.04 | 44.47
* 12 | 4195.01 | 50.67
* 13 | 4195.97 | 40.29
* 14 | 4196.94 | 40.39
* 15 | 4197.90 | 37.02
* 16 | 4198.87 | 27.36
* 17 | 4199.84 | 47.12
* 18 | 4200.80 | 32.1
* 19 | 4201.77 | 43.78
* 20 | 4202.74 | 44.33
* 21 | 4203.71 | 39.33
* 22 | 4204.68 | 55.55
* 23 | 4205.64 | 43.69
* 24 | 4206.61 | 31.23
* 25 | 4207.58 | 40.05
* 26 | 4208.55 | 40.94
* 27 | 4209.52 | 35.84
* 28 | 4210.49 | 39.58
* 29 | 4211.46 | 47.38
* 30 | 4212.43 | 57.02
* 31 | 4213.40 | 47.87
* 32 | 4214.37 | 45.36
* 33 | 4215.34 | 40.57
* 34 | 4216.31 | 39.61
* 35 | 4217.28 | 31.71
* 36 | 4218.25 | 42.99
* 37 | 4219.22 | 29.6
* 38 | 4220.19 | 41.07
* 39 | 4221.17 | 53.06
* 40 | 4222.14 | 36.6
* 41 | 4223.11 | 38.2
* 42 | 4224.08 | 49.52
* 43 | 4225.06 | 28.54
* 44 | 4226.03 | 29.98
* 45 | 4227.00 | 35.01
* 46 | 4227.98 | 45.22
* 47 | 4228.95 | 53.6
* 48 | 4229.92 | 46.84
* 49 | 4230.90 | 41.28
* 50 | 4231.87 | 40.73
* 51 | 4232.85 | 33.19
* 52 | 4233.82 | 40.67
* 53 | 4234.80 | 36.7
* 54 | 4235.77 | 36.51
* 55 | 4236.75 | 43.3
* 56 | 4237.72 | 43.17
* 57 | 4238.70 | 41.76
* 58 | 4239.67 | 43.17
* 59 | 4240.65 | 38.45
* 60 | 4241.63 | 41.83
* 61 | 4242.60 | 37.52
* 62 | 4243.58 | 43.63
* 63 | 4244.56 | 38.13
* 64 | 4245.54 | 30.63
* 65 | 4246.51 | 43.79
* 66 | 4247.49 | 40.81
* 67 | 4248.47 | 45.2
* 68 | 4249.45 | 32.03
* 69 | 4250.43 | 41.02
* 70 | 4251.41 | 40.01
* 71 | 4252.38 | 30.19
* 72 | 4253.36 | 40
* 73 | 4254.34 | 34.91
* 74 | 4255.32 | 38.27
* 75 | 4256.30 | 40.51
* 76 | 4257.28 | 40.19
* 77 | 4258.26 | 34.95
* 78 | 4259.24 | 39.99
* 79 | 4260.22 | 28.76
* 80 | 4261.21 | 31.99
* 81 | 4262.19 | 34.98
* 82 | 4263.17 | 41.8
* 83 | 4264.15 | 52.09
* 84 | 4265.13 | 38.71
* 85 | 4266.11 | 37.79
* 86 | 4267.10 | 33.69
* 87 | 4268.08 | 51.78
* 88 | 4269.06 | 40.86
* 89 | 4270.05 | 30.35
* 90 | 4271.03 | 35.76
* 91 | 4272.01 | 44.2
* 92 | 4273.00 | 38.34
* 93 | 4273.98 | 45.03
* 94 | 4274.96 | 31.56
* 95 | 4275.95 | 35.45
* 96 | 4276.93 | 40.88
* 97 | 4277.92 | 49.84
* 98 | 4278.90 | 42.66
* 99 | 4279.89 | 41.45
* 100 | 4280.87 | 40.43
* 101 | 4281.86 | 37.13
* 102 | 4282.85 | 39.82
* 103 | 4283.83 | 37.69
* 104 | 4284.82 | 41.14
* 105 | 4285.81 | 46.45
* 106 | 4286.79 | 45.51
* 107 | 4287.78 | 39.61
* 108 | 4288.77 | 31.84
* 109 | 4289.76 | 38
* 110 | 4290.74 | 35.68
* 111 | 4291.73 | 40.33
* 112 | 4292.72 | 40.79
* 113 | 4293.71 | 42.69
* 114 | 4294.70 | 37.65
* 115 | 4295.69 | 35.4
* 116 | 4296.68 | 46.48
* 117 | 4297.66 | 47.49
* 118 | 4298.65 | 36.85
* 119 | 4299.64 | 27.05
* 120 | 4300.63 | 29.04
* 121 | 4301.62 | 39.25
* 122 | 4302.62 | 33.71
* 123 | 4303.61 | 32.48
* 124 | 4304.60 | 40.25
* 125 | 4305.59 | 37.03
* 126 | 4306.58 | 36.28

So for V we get -0.23 angstrom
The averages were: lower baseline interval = 42.6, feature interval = 42.3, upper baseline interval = 40.7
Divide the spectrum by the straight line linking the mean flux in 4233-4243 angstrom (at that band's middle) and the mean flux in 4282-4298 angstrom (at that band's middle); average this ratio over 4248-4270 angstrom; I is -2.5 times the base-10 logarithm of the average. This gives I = 0.05 mag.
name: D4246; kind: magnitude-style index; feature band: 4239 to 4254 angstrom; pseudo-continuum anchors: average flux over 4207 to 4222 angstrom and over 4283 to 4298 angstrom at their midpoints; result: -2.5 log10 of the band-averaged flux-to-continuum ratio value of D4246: 0.060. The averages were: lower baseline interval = 42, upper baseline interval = 40.4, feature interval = 39.1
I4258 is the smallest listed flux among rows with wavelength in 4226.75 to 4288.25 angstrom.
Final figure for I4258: 28.76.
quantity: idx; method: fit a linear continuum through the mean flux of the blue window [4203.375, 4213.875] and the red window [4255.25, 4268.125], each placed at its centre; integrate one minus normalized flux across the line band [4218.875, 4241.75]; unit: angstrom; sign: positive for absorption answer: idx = 0.6 angstrom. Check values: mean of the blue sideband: 43.6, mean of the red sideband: 38.5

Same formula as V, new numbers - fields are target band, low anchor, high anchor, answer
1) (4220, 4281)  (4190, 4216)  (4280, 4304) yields 0.80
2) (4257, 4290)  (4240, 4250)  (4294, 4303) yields -1.15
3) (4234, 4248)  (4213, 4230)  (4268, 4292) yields 0.15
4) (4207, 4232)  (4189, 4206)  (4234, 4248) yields -0.38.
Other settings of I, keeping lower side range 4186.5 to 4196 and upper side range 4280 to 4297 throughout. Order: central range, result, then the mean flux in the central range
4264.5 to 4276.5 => 0.034 mag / 38.8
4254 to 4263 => 0.113 mag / 36.3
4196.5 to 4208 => 0.026 mag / 40.2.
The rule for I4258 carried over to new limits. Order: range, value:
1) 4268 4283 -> 30.35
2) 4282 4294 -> 31.84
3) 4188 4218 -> 27.36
